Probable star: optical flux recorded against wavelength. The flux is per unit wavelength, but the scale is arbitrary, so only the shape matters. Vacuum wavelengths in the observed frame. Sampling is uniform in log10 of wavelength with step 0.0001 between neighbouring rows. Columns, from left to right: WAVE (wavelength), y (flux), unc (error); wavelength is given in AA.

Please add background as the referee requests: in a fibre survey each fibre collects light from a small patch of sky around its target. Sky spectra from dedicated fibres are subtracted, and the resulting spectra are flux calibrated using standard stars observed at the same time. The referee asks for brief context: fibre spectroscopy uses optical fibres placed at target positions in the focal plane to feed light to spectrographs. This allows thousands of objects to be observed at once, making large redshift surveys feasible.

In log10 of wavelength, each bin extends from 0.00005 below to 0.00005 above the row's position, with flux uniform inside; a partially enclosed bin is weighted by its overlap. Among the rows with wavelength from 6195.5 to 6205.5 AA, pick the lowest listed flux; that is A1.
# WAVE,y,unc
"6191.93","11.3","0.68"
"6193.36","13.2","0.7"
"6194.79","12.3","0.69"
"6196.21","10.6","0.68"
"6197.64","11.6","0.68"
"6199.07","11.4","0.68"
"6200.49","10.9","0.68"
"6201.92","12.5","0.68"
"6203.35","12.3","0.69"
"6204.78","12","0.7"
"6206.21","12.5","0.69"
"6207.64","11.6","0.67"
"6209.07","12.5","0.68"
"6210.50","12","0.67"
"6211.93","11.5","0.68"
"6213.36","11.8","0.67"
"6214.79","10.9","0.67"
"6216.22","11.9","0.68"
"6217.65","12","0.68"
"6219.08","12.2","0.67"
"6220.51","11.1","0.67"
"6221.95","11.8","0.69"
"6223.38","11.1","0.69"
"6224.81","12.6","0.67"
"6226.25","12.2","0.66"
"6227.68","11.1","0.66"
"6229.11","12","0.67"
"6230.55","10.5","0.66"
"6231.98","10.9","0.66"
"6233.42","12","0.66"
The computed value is 10.6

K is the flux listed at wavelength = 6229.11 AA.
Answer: 12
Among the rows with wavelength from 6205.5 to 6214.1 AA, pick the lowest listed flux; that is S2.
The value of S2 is 11.5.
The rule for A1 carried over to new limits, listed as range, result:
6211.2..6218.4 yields 10.9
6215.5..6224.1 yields 11.1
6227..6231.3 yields 10.5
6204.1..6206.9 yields 12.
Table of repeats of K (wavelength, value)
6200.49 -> 10.9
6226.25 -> 12.2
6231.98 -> 10.9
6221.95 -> 11.8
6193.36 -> 13.2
